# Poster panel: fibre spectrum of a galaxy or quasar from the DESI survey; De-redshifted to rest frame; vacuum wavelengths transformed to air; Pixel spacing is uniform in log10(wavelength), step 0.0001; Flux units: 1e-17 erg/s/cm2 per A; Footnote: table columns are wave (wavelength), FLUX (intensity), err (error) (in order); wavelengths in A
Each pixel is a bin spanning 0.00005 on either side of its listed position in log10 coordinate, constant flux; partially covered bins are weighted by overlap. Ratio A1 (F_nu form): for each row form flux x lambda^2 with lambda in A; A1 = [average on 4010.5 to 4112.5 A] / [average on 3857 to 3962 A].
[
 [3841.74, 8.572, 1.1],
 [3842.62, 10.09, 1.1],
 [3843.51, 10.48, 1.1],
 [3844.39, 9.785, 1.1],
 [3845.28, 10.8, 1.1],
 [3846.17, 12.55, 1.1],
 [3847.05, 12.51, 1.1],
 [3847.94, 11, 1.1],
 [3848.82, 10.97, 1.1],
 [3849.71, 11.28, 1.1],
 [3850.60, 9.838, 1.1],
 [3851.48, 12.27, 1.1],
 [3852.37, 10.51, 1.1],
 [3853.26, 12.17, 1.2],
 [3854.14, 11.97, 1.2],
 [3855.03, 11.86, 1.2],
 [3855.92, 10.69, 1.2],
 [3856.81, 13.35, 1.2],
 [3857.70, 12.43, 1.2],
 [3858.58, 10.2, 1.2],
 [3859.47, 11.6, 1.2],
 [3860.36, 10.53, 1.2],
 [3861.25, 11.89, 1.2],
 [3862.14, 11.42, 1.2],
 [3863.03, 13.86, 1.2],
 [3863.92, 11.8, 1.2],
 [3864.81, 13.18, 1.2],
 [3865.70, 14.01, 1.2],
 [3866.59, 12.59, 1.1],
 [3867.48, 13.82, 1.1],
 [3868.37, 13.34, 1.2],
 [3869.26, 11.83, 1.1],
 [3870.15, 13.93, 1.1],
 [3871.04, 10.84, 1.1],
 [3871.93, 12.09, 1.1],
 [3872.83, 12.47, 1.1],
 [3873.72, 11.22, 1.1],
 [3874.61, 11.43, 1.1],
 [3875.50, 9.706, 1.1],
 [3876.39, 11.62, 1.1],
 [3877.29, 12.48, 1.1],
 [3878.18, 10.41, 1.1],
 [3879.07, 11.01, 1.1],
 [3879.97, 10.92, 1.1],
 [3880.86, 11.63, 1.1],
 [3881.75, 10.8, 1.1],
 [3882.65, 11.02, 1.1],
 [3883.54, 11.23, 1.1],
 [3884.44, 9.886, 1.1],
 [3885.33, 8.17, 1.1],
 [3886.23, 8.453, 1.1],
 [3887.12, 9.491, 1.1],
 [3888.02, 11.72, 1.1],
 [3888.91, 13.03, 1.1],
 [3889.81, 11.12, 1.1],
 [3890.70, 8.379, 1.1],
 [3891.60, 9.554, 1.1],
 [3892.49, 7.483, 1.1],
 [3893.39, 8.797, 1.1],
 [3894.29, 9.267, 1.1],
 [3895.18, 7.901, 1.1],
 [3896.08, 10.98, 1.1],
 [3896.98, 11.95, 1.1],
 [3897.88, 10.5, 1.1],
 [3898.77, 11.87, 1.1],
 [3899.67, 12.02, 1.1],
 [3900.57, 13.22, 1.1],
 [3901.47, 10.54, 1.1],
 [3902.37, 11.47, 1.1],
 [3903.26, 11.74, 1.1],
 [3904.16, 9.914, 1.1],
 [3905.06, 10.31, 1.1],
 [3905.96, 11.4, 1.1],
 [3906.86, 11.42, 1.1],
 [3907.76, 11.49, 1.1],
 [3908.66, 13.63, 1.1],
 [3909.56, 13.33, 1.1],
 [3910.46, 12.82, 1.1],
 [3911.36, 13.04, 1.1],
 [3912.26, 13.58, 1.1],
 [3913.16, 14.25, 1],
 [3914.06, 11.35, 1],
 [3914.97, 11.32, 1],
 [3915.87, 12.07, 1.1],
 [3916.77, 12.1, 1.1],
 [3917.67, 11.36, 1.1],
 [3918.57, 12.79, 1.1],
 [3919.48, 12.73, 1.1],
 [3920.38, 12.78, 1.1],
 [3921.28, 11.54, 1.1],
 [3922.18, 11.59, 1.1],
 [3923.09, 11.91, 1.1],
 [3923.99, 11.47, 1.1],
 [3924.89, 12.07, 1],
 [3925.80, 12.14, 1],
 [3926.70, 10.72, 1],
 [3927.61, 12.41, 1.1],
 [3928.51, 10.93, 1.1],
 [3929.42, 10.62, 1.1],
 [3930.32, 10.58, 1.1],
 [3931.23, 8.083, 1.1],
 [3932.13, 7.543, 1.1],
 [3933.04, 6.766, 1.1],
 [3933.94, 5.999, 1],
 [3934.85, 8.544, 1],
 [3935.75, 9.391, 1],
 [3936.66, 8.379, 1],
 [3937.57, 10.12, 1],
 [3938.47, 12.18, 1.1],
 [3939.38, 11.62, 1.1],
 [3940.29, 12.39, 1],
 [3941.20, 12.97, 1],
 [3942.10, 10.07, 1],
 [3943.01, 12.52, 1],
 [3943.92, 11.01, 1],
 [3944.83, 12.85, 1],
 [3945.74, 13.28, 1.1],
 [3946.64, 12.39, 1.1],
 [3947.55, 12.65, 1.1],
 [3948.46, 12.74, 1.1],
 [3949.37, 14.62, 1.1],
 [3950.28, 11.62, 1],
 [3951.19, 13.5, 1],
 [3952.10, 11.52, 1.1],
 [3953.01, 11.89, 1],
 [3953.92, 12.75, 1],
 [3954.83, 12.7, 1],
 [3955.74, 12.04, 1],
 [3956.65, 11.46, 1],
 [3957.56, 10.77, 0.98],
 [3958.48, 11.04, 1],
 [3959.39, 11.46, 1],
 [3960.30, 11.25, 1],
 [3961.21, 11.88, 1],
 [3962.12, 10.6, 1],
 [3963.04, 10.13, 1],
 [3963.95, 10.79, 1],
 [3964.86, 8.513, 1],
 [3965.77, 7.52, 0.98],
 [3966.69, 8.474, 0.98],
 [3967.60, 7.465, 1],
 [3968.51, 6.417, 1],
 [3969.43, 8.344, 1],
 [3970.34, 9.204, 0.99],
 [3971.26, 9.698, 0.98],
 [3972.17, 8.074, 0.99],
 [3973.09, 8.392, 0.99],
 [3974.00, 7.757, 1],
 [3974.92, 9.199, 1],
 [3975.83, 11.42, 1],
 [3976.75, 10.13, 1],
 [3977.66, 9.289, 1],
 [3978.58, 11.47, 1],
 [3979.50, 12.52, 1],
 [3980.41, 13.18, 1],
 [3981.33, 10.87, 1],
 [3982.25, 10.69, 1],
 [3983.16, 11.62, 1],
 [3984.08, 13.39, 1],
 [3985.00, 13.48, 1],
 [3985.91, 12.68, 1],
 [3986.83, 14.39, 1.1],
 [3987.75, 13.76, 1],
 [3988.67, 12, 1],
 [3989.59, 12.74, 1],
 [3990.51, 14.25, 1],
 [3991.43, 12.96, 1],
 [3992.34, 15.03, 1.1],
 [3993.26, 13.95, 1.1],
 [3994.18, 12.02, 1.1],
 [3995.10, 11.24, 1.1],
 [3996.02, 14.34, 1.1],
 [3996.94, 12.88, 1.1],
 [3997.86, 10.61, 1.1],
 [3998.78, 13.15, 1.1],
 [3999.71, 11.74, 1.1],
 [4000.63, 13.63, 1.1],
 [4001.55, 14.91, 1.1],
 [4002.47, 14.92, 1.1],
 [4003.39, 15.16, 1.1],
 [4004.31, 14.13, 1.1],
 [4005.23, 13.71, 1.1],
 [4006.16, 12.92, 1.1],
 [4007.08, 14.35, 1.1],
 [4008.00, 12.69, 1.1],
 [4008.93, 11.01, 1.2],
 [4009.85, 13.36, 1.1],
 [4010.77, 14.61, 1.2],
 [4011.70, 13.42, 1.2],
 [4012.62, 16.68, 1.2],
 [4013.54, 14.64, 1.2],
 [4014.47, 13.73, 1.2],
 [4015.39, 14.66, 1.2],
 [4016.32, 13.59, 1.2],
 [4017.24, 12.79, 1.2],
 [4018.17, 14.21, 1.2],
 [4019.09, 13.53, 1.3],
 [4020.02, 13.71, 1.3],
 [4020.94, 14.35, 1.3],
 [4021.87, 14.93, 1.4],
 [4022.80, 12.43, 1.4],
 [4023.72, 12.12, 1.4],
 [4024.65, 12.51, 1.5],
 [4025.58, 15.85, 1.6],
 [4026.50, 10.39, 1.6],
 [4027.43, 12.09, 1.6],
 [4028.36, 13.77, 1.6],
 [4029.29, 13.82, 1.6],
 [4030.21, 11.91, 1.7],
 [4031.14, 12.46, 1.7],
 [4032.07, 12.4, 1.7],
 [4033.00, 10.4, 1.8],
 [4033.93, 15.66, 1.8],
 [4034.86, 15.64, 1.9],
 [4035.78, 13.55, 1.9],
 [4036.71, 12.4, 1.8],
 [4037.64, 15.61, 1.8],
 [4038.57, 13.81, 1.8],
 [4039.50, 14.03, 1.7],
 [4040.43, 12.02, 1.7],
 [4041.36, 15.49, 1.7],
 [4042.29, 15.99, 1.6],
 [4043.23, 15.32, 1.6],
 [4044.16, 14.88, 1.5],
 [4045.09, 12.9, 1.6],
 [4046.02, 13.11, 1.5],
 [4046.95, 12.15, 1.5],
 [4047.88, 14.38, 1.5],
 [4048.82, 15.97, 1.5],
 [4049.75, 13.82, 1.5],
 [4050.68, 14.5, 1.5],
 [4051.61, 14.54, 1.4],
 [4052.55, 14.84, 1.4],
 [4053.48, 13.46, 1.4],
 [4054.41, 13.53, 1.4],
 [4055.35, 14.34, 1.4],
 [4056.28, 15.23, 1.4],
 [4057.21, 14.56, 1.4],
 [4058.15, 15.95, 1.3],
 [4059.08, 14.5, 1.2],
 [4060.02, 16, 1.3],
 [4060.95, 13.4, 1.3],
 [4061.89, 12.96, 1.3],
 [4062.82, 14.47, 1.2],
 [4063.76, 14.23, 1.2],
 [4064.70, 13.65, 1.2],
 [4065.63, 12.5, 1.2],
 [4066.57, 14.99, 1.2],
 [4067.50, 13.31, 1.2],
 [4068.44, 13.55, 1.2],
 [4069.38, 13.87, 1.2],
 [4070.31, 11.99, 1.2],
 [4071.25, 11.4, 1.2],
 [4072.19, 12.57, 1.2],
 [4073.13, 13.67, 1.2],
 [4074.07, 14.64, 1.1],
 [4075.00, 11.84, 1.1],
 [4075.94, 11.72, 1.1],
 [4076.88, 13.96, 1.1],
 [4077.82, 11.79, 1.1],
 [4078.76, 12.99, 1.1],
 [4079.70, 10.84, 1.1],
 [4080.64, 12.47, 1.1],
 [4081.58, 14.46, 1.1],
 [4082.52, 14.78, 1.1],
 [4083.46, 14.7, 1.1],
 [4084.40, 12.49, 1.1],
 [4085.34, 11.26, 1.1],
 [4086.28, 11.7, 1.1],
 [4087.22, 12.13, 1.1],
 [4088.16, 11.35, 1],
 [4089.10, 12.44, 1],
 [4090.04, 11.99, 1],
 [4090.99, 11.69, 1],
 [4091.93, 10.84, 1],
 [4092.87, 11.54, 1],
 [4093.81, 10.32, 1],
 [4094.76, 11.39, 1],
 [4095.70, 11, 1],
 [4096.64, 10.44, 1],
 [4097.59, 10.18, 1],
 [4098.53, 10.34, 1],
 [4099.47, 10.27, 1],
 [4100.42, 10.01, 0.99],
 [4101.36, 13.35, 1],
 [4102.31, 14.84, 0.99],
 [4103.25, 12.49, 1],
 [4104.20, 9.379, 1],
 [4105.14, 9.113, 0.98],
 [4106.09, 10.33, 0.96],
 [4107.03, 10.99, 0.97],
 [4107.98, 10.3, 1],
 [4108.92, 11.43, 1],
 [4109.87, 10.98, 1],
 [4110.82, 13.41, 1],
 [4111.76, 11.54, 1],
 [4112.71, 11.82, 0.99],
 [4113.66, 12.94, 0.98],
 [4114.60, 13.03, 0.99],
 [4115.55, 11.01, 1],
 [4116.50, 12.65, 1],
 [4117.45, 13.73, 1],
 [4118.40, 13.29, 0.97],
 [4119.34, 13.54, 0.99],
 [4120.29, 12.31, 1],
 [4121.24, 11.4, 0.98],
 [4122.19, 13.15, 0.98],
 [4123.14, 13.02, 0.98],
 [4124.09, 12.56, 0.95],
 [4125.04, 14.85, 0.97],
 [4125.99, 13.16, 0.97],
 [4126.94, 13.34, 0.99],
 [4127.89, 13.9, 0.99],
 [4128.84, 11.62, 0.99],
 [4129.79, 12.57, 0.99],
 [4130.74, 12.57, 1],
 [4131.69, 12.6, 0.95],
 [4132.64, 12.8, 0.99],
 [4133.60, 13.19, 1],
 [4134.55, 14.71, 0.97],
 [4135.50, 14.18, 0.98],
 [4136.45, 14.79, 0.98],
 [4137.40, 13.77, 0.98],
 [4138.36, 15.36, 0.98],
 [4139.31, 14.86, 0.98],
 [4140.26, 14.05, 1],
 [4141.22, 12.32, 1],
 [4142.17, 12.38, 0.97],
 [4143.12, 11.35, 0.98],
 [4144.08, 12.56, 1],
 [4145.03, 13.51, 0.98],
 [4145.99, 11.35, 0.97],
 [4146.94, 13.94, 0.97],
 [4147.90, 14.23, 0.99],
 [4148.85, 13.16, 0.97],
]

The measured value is 1.2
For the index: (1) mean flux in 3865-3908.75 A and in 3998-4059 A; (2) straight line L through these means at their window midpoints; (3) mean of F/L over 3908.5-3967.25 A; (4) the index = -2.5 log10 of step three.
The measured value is 0.06 mag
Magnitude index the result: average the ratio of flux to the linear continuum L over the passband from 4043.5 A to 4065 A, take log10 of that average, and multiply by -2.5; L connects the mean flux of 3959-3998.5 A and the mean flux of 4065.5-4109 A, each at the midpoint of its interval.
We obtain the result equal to -0.21 mag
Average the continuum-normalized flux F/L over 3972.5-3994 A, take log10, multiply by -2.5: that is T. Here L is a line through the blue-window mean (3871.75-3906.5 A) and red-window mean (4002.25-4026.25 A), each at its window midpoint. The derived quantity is 0.10 mag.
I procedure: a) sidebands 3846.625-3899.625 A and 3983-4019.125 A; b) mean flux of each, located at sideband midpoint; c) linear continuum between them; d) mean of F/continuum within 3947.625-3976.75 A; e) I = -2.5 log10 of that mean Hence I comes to 0.219 mag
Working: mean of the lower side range 11.2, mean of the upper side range 13.5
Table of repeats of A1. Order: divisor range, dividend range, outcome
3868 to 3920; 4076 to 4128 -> 1.19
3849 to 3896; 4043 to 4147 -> 1.28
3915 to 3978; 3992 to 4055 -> 1.32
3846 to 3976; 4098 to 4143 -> 1.25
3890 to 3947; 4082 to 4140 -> 1.22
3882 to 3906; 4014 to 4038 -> 1.38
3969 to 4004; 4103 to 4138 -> 1.11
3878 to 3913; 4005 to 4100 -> 1.31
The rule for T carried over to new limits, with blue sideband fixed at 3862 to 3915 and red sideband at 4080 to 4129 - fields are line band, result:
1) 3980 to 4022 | -0.142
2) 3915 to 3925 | -0.048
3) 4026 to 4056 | -0.159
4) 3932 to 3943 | 0.174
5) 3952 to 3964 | 0.014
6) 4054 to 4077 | -0.150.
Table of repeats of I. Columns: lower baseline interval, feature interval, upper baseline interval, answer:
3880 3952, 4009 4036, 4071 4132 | -0.15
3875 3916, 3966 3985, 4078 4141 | 0.16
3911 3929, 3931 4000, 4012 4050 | 0.15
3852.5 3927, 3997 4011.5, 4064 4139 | -0.12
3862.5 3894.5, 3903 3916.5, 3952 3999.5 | -0.08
